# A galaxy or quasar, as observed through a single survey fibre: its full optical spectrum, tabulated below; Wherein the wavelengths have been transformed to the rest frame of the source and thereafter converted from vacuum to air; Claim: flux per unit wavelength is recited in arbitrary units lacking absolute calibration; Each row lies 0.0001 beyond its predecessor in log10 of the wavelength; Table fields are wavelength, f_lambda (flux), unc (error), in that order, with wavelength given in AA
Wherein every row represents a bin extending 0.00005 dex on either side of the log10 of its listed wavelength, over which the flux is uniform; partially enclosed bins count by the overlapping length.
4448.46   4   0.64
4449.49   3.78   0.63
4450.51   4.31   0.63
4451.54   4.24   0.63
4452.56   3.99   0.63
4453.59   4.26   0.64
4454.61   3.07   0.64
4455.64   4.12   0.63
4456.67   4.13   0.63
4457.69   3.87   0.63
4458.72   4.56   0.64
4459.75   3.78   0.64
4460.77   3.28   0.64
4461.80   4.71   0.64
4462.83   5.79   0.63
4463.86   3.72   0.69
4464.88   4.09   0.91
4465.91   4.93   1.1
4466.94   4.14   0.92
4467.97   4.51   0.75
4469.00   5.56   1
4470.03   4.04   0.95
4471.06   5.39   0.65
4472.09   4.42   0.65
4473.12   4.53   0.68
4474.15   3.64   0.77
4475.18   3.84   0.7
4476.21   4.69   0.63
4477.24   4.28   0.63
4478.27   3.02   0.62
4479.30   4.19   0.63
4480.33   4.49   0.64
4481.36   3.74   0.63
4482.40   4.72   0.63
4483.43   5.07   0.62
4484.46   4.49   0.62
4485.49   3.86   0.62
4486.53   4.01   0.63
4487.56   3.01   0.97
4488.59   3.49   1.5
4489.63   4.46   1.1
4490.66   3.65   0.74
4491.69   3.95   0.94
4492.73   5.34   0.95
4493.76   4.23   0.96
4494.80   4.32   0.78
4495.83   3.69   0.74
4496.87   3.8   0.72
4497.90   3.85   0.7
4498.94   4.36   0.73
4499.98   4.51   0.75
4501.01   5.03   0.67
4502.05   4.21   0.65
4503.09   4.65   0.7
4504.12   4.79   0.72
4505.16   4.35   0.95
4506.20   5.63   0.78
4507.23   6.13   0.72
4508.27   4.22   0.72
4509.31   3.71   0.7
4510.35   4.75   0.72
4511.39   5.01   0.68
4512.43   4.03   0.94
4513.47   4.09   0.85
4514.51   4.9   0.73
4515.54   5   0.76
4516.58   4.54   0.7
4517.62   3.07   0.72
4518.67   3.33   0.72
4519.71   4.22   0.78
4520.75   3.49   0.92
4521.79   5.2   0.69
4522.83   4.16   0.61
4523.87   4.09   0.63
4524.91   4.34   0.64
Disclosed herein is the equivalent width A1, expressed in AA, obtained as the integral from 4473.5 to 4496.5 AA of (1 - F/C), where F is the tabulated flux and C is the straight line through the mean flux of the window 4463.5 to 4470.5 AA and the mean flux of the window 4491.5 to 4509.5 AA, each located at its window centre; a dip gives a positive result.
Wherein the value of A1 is 2.0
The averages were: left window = 4.45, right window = 4.51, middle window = 4.1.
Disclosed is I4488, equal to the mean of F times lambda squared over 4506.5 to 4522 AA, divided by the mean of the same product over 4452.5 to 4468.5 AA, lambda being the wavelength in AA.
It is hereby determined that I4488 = 1.07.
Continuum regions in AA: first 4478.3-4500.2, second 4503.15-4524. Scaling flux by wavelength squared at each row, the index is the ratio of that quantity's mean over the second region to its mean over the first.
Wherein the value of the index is 1.09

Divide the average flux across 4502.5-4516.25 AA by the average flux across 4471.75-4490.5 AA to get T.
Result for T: 1.15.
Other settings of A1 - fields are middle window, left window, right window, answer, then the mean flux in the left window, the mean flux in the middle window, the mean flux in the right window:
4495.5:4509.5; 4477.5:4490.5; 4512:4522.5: -1.4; 4.04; 4.52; 4.19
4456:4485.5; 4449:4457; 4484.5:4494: -2.5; 3.98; 4.33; 4.02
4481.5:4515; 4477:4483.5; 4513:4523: -1.6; 4.15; 4.38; 4.2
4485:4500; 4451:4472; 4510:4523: 1.0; 4.31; 4.02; 4.29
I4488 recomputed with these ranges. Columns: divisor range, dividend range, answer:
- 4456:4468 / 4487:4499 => 0.95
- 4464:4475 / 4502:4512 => 1.08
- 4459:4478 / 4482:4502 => 0.97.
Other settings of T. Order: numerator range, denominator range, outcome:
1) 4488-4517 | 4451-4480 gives 1.05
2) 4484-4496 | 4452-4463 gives 0.99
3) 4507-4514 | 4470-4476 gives 1.03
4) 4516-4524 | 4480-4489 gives 0.98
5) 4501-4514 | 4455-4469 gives 1.08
